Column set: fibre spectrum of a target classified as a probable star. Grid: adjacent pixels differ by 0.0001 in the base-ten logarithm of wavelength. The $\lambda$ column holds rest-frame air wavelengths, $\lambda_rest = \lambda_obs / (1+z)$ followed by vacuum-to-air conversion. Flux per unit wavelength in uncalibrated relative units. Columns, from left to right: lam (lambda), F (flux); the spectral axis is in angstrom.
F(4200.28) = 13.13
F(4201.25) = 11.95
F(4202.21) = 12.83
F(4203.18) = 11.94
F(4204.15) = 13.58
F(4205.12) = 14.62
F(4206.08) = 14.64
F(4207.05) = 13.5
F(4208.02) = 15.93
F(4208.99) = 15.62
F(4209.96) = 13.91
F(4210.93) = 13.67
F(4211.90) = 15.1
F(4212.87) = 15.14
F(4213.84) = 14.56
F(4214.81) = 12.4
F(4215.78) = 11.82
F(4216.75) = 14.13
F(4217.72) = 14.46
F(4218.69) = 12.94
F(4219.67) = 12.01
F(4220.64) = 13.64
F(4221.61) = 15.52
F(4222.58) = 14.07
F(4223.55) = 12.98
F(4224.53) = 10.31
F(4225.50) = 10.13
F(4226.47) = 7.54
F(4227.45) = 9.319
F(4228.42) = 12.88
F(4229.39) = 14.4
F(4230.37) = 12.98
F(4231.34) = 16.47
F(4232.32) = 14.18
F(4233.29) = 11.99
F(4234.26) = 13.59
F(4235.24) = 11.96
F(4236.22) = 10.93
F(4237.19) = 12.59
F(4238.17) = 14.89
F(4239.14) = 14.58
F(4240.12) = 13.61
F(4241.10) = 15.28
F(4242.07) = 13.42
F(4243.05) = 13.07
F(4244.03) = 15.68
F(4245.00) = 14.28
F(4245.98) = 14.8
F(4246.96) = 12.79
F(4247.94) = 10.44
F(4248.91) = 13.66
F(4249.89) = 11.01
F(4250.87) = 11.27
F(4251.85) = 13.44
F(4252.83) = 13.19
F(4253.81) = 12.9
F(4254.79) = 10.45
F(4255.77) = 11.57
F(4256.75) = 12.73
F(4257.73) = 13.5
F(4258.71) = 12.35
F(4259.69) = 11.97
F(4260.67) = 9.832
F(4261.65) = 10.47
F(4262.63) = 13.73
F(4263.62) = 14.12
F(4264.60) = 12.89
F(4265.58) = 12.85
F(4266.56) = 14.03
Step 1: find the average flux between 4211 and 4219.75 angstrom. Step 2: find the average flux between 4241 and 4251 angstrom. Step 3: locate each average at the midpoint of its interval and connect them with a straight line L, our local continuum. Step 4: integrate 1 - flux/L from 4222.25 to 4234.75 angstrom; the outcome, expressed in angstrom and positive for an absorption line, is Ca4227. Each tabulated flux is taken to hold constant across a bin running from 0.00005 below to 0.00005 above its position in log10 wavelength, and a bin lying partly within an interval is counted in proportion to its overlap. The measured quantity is 1.1 angstrom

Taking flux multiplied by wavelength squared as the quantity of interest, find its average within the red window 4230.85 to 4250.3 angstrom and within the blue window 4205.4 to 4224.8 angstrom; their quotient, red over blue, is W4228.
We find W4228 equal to 1.0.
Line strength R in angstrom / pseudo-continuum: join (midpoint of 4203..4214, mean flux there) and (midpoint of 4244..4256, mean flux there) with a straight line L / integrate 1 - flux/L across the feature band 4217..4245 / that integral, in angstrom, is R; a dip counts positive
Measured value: 0.7 angstrom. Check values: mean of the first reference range 14.4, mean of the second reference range 12.6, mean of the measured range 13.1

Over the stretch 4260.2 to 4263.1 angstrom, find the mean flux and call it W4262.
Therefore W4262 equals 11.3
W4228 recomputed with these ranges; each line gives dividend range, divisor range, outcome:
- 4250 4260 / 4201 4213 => 0.89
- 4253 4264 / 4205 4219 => 0.88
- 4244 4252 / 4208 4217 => 0.93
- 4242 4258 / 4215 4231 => 1.04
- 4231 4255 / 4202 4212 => 0.95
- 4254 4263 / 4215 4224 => 0.90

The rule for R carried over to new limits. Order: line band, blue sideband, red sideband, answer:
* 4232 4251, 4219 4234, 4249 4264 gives -1.3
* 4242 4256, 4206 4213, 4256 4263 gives -0.2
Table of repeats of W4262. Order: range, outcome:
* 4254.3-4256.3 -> 11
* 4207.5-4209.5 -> 15.7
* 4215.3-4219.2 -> 13.3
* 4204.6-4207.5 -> 14.3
